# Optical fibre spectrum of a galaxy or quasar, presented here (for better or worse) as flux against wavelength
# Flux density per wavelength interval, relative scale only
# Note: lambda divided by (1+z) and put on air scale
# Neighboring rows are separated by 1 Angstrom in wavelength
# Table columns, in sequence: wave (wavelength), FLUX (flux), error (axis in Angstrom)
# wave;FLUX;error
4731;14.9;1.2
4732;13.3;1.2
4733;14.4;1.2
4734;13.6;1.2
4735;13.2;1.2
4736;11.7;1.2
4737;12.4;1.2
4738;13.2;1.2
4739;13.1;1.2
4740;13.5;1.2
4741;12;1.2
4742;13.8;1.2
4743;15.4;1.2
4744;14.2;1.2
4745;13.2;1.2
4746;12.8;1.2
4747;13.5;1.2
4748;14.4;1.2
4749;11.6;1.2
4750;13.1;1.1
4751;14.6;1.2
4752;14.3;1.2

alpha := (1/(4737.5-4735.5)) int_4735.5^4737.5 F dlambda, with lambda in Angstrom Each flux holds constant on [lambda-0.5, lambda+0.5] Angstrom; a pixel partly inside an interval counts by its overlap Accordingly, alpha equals 12.1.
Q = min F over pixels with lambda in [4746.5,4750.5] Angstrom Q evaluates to 11.6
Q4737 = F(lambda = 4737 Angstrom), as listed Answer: 12.4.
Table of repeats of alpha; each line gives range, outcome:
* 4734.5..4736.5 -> 12.4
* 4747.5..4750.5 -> 13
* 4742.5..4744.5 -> 14.8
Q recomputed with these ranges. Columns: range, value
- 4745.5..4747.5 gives 12.8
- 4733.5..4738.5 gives 11.7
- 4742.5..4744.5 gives 14.2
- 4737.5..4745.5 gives 12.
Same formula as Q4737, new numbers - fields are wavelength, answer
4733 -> 14.4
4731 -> 14.9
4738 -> 13.2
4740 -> 13.5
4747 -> 13.5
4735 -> 13.2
